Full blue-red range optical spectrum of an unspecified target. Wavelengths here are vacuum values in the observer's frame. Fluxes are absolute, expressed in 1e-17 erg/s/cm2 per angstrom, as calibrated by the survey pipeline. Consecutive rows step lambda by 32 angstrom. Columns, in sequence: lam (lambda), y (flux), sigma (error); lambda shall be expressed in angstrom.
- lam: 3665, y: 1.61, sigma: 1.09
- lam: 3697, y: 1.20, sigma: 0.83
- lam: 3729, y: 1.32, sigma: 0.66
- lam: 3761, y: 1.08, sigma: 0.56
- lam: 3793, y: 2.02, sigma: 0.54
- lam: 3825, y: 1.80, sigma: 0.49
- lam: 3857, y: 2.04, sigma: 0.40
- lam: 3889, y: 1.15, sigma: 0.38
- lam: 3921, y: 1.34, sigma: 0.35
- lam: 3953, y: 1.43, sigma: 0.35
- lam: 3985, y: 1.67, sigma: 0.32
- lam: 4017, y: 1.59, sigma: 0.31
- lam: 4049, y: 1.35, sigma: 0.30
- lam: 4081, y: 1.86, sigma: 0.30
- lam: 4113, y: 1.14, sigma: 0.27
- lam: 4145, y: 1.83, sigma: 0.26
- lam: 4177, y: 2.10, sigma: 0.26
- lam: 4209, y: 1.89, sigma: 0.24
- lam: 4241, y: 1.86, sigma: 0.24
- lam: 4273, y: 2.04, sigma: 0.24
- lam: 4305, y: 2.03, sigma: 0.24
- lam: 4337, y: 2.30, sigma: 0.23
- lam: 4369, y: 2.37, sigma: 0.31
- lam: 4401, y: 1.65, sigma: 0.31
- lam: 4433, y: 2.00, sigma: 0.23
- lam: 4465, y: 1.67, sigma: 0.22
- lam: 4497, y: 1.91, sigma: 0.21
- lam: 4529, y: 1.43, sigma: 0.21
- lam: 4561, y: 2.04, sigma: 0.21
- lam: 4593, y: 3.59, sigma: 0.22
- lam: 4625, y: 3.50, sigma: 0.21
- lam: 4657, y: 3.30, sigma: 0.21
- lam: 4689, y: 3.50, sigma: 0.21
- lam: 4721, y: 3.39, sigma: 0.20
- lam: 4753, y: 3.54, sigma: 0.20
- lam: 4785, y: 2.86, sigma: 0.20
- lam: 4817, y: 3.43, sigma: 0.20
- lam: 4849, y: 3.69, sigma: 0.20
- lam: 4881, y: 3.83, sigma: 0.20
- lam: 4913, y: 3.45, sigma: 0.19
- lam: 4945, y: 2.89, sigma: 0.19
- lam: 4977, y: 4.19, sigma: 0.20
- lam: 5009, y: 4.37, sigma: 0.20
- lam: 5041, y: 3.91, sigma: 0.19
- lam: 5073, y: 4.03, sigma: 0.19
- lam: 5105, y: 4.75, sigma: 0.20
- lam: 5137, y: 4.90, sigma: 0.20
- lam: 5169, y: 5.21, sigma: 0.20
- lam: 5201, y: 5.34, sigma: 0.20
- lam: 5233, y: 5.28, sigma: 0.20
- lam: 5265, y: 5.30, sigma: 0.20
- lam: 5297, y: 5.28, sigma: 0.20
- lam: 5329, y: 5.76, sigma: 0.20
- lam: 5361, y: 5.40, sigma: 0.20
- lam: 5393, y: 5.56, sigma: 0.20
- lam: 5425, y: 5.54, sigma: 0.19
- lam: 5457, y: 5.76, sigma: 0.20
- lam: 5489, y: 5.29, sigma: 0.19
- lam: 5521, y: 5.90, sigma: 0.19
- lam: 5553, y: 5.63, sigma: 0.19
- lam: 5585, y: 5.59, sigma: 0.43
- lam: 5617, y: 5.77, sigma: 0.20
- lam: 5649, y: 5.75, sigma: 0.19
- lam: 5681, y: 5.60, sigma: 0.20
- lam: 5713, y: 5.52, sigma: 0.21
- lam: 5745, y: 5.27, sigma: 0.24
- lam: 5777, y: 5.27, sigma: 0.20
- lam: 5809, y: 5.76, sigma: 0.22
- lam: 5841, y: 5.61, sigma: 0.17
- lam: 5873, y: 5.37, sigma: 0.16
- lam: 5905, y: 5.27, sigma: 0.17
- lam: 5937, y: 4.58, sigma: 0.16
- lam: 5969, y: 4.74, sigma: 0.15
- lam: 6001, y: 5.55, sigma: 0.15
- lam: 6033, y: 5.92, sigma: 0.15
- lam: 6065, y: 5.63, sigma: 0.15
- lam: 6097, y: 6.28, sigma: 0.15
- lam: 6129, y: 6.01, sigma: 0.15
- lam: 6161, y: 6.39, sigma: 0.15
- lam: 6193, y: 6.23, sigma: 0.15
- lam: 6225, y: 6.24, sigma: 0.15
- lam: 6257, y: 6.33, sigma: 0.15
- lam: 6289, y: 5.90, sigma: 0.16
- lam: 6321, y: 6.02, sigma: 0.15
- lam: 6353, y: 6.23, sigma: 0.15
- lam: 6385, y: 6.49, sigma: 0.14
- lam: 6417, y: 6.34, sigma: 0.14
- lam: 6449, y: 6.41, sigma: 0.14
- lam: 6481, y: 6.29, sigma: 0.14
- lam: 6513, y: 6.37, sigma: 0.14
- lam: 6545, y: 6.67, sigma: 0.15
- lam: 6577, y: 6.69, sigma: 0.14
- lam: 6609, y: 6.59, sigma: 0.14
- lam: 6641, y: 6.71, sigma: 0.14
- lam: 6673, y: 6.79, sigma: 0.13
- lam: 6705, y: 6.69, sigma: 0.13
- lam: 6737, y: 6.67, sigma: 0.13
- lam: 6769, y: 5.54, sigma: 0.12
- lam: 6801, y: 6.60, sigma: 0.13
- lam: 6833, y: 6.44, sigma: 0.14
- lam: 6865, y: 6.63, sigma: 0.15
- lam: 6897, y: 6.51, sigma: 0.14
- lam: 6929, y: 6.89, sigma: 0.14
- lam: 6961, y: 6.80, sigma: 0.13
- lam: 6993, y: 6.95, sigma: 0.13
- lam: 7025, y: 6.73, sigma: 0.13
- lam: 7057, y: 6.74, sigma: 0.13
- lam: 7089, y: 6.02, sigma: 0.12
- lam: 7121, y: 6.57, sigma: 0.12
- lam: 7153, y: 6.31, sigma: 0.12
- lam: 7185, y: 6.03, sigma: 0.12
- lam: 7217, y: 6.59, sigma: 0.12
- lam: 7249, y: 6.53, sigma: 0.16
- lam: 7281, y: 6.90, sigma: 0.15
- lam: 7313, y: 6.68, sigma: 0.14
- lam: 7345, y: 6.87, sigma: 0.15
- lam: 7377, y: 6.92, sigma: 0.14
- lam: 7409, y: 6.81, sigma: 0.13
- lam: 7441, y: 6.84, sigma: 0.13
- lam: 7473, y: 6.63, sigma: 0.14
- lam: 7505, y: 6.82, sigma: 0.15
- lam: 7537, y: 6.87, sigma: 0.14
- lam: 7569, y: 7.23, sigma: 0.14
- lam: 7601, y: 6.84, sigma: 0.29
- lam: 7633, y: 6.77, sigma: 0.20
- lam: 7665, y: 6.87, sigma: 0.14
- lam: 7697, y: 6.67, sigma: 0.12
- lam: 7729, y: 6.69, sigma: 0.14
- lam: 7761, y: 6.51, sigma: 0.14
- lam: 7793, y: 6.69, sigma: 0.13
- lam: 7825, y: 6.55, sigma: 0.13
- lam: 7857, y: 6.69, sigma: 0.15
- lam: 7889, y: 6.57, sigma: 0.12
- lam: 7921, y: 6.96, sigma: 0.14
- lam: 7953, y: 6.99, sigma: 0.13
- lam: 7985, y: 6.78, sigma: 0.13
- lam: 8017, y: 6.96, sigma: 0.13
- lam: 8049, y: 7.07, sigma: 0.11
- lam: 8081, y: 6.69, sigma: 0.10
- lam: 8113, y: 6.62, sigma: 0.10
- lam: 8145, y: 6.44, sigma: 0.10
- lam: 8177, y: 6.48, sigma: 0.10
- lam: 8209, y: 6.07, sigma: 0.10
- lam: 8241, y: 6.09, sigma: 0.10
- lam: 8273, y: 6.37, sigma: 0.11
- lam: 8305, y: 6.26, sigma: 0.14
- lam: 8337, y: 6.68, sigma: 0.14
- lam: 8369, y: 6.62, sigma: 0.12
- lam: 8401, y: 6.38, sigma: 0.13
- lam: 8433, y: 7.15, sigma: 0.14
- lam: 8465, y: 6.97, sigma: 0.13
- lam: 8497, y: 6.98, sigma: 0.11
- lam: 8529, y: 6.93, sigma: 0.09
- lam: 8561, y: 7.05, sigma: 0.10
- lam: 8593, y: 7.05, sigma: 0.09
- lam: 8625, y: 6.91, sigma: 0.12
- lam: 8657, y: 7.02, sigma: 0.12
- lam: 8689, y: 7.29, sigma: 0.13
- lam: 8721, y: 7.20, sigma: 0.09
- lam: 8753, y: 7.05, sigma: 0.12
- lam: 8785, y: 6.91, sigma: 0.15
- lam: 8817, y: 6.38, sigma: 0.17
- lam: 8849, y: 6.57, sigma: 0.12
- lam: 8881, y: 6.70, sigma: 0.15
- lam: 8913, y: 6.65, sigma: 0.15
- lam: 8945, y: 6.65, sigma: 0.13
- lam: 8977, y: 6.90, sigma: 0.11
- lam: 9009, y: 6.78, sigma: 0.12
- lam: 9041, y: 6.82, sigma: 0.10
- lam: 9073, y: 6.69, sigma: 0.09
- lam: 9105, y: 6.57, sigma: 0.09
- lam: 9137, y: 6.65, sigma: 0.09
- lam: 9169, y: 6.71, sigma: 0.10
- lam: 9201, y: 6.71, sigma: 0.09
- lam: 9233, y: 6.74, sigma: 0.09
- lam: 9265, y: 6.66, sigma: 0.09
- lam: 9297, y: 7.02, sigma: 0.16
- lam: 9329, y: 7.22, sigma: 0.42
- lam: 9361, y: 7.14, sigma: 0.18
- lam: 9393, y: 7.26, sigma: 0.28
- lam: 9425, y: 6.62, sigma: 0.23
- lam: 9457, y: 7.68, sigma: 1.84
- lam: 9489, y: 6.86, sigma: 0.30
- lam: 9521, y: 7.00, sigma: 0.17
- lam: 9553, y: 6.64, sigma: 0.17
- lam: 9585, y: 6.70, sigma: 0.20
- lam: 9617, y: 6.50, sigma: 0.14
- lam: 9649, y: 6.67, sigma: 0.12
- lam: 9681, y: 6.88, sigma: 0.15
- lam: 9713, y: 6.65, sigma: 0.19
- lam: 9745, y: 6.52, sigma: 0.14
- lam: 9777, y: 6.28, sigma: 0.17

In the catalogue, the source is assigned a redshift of 0.15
